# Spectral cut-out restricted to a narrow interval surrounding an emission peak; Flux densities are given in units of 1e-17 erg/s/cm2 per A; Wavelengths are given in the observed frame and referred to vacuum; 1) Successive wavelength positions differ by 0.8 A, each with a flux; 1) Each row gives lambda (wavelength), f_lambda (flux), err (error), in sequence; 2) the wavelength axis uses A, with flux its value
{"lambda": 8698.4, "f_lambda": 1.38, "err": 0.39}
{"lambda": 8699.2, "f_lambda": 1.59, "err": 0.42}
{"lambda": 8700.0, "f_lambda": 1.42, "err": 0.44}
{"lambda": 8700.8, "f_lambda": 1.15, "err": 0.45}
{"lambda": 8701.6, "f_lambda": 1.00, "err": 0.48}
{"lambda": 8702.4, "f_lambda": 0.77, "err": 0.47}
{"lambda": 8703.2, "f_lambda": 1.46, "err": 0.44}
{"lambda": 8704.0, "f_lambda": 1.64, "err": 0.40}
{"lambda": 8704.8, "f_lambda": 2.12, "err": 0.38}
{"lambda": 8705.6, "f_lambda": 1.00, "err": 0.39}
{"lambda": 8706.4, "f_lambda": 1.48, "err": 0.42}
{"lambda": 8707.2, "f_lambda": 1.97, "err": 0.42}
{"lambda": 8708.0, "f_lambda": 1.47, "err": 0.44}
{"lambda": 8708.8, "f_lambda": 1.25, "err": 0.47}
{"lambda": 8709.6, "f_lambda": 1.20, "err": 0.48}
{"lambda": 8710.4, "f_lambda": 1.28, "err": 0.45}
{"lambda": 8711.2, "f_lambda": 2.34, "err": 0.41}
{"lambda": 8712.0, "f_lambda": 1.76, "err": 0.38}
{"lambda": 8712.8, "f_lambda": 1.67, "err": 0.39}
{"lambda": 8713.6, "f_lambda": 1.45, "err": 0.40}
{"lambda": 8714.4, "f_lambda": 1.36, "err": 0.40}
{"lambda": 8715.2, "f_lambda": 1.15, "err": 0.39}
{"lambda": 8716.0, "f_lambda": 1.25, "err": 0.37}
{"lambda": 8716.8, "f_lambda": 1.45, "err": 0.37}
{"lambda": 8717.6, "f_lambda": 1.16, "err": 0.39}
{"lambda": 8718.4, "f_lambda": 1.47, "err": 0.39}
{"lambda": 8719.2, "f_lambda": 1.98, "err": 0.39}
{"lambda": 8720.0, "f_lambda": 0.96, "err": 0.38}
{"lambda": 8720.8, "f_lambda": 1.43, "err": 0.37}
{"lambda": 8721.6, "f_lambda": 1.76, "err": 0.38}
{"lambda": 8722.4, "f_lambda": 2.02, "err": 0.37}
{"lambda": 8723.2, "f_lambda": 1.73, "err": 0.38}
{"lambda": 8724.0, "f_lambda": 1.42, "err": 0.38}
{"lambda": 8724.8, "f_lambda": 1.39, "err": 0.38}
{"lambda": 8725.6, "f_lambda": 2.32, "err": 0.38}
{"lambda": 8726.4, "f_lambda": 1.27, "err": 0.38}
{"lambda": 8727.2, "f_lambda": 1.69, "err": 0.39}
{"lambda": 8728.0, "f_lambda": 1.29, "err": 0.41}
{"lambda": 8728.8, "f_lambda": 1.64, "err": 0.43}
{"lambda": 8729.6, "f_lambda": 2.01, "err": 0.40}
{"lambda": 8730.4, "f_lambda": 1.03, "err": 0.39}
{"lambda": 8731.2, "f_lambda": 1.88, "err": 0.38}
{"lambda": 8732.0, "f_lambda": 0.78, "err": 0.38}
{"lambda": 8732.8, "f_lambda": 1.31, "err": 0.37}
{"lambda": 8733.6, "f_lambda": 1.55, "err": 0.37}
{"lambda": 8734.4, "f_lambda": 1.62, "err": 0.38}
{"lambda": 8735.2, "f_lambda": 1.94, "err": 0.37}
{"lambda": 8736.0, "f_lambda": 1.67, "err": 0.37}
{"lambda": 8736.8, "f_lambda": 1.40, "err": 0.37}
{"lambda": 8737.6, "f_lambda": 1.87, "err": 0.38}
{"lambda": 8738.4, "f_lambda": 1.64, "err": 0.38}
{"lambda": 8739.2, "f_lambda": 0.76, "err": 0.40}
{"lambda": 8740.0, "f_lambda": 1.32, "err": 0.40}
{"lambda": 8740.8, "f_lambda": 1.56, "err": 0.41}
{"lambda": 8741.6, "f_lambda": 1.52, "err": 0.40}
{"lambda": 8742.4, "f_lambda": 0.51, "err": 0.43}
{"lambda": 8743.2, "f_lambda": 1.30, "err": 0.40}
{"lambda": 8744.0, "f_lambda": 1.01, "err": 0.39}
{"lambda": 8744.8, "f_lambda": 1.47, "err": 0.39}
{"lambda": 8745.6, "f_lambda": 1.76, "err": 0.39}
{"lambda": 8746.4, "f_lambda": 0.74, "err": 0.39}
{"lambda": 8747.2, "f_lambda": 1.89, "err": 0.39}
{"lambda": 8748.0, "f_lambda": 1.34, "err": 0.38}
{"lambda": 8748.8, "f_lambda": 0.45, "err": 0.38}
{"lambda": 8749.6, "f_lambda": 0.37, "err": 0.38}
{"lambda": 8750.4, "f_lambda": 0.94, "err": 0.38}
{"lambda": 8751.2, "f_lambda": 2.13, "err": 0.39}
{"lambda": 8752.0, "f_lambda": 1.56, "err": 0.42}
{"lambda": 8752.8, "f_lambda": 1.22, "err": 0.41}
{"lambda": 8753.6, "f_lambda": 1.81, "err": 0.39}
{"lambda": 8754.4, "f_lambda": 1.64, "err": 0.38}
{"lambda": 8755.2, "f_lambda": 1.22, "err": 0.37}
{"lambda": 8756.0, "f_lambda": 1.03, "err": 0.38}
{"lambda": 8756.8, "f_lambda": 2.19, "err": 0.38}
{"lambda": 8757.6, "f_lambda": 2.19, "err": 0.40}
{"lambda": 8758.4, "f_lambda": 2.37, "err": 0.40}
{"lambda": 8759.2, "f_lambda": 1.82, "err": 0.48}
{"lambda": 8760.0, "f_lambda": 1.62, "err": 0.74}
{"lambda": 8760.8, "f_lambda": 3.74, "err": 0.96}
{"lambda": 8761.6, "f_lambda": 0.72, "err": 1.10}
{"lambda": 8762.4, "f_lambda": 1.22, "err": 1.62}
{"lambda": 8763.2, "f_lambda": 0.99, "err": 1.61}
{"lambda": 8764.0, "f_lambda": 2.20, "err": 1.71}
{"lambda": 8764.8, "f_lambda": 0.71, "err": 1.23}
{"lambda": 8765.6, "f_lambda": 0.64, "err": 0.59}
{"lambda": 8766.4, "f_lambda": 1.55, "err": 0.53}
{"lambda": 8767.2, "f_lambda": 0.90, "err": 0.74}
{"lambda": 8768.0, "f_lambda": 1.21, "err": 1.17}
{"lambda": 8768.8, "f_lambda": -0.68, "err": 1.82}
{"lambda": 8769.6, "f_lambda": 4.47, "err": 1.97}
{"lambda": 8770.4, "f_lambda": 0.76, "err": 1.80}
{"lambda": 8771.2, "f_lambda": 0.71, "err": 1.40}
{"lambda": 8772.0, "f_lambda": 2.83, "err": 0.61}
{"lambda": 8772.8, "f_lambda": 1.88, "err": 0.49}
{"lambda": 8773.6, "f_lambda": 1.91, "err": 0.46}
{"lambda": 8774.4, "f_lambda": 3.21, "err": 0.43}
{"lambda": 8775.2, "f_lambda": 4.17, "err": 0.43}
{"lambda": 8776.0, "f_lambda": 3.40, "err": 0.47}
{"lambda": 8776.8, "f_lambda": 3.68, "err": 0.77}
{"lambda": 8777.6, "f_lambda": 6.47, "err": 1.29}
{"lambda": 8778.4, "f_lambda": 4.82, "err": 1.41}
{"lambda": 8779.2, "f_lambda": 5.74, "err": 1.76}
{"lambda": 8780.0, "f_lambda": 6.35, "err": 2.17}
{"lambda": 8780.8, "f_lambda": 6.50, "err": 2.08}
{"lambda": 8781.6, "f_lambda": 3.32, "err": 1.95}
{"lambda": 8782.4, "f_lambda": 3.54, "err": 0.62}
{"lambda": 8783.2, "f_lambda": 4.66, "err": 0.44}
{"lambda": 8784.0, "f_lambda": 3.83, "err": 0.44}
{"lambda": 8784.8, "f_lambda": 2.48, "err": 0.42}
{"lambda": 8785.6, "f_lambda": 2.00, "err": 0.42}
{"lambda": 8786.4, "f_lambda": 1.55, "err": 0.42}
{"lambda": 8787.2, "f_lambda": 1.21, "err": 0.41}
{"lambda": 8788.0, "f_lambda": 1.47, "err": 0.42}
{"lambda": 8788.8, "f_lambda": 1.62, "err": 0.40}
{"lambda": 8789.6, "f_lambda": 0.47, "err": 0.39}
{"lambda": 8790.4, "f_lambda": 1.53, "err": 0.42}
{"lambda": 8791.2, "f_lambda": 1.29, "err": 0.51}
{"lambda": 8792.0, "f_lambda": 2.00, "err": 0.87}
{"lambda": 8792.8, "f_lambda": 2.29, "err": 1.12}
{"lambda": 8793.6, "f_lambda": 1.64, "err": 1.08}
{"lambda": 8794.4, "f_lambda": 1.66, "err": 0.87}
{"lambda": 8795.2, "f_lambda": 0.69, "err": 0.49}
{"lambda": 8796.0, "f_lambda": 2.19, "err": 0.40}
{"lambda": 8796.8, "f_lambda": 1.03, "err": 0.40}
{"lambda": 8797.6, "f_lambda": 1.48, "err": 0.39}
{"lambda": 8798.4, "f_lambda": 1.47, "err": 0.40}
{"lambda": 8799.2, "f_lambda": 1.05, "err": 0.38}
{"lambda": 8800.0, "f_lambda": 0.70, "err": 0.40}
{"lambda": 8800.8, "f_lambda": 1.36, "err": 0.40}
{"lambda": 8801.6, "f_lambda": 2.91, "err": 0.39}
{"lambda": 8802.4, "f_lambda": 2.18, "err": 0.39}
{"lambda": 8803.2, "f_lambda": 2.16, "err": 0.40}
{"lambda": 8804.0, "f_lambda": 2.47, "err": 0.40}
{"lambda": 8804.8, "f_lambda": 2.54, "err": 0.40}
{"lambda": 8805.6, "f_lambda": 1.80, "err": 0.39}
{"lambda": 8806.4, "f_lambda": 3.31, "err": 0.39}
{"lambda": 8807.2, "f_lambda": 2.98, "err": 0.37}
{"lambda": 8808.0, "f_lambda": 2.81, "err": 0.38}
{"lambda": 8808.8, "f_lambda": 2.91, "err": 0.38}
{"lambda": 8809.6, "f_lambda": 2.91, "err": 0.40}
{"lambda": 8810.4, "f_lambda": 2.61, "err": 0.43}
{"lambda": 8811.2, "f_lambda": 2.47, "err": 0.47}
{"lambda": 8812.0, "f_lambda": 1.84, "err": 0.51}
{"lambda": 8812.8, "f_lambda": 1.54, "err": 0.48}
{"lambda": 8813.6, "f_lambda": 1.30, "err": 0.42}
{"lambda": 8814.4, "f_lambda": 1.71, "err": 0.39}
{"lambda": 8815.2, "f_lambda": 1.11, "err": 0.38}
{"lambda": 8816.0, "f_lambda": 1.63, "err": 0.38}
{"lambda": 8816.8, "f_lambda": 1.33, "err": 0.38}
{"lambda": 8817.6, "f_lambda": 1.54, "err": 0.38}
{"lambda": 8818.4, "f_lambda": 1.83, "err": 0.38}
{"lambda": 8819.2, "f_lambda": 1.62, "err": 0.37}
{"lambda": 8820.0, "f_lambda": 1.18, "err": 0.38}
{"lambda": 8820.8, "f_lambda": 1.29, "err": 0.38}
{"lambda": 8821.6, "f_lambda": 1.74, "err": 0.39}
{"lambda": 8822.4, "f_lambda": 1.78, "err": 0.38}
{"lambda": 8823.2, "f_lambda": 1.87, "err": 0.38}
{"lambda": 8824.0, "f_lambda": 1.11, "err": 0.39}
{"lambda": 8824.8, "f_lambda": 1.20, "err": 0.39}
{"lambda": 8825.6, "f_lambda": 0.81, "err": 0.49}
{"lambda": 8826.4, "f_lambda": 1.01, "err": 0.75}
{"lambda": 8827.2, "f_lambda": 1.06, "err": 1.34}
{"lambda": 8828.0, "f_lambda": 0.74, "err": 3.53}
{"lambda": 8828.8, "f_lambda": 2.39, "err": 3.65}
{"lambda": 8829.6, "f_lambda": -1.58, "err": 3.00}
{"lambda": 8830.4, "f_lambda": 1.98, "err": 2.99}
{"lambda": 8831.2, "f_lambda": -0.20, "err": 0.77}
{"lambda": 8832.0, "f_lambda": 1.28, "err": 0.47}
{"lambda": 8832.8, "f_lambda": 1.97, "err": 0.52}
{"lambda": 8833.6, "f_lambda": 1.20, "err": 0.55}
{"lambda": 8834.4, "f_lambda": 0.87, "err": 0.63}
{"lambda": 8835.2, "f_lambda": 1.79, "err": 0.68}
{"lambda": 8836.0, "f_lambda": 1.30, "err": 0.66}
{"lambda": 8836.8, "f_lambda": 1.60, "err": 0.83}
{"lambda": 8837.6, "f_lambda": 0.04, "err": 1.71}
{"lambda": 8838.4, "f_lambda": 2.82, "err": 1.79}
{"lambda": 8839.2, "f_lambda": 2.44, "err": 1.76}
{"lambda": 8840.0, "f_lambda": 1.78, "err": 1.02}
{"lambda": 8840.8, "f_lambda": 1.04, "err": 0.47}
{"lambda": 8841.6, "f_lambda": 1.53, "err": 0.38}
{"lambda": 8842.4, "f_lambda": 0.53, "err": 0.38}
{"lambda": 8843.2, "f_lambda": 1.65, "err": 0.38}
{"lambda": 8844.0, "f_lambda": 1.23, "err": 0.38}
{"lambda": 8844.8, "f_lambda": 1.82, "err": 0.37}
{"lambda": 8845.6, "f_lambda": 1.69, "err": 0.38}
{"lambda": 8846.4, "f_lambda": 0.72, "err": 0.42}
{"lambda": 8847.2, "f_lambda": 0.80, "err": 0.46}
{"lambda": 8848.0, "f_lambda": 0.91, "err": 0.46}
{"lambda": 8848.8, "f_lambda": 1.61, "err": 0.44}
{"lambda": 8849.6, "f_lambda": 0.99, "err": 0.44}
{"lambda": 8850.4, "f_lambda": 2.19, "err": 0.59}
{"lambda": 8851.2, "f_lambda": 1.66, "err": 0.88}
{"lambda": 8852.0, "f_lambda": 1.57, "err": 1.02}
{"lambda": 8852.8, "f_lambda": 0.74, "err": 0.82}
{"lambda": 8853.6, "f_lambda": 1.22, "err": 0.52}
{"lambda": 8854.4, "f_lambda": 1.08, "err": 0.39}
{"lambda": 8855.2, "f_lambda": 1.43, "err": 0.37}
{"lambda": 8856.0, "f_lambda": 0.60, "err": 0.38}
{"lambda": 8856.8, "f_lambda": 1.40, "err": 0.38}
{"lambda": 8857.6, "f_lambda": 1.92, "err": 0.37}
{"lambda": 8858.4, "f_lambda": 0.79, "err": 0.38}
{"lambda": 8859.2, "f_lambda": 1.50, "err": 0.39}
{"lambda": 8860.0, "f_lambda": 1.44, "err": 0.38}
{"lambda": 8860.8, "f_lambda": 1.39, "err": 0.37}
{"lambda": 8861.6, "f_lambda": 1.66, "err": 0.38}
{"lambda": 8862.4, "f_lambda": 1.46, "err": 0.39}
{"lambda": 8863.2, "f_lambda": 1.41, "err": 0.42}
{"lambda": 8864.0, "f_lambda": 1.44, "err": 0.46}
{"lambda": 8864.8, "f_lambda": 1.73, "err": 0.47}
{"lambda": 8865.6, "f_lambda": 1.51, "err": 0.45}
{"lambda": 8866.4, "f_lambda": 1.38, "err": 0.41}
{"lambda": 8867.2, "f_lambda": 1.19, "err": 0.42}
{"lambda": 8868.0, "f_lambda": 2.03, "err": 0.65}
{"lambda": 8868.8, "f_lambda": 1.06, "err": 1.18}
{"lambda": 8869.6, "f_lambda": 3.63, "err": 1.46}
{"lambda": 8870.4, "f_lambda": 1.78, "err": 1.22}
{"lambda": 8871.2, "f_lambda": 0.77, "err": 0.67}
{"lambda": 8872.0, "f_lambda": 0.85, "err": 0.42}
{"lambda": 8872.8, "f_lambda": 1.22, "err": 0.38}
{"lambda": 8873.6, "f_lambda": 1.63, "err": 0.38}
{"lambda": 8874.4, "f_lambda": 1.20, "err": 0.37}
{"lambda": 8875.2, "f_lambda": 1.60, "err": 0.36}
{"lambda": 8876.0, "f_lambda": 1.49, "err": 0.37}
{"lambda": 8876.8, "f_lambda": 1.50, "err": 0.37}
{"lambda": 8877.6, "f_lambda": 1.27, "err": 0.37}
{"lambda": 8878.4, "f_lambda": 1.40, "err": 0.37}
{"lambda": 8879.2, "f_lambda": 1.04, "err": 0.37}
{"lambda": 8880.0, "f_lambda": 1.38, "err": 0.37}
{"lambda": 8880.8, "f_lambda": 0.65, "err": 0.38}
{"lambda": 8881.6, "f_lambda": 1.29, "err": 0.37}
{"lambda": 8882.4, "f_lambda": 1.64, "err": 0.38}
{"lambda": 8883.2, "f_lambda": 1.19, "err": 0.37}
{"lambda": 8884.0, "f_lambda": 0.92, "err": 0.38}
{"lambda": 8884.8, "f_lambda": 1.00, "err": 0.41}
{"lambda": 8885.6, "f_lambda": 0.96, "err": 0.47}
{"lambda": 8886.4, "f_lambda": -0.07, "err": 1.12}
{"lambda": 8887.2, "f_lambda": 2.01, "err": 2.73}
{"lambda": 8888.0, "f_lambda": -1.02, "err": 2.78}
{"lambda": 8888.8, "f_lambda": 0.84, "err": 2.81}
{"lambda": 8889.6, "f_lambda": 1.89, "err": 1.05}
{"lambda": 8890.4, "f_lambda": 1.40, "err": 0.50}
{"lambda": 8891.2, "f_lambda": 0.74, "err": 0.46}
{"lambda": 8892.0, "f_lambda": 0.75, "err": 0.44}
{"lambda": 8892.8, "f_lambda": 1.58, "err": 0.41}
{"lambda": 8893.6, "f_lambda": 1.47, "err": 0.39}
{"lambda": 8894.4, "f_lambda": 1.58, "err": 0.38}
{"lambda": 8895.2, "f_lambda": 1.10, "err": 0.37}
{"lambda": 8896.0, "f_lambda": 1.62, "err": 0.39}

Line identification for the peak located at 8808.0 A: [N II] 6583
